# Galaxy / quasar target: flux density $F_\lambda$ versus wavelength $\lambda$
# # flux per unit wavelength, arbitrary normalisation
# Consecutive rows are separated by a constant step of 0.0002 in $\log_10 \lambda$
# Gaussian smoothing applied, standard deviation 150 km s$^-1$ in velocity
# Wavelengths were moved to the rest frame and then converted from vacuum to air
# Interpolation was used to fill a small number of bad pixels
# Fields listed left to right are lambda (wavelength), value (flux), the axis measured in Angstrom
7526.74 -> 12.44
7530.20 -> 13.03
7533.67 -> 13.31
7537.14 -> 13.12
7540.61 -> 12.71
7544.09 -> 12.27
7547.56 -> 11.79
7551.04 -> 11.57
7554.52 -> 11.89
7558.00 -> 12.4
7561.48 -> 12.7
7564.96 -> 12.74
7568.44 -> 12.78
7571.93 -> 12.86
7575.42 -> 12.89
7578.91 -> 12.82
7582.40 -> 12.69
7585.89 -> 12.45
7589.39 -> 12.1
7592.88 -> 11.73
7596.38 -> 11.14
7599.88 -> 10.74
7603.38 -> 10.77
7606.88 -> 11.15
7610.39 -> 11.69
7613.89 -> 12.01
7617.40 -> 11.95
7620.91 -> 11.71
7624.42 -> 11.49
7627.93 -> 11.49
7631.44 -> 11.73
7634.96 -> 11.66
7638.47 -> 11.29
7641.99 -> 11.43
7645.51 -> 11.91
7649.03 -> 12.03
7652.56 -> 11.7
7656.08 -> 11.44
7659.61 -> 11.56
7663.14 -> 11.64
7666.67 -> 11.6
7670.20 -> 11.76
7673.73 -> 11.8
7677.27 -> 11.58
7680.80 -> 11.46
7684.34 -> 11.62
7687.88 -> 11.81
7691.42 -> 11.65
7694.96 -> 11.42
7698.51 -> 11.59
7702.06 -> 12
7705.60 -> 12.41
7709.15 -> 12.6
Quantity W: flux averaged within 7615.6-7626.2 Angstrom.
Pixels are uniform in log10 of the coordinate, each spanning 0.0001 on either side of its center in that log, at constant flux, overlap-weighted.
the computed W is 11.7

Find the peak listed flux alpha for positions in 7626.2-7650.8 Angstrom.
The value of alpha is 12.03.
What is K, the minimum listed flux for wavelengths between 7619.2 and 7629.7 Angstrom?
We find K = 11.49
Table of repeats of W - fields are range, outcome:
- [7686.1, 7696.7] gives 11.6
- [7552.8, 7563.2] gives 12.3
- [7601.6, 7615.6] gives 11.4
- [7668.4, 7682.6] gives 11.7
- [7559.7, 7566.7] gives 12.7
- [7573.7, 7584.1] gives 12.8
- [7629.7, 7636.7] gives 11.7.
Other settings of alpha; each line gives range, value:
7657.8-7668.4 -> 11.64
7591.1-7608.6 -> 11.73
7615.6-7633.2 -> 11.95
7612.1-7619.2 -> 12.01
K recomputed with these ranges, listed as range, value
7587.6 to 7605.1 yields 10.74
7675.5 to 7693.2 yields 11.46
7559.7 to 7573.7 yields 12.7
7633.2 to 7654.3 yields 11.29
